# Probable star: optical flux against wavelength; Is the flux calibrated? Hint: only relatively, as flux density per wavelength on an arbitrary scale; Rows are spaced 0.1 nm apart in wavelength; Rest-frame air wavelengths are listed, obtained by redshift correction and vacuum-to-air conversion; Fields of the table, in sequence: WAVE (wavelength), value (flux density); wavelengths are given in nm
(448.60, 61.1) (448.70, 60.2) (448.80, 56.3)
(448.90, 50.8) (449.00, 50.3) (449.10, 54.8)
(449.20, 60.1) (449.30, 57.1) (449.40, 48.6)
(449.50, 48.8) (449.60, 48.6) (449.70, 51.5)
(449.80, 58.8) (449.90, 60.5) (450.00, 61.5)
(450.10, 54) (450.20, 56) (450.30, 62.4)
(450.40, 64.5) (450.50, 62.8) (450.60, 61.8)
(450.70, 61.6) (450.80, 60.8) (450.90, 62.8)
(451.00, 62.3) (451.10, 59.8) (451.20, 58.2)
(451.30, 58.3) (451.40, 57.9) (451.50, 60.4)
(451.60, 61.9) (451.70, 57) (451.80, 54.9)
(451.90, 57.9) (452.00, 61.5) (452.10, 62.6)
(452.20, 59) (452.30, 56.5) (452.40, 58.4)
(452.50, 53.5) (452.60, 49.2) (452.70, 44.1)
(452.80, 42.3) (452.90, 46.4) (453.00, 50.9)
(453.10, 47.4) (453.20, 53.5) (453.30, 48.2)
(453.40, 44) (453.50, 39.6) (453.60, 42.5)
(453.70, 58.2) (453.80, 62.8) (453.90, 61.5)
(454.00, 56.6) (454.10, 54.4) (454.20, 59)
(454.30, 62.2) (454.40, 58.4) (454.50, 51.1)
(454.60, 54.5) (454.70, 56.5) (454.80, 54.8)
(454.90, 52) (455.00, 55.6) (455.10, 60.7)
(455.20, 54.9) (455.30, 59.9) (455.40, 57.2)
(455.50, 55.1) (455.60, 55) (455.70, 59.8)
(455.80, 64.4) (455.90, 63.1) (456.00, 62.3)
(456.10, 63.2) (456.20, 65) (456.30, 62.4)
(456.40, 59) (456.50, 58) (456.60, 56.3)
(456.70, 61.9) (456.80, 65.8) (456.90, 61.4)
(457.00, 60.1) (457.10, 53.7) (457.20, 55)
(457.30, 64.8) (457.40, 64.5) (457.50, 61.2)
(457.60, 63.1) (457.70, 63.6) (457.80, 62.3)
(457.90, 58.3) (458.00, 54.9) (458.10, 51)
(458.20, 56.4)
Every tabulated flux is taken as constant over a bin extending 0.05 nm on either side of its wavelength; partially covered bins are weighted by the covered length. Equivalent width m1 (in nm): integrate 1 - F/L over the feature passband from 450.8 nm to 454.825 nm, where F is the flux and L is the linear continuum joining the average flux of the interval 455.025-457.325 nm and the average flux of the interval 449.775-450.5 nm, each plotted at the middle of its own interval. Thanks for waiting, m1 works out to 0.322 nm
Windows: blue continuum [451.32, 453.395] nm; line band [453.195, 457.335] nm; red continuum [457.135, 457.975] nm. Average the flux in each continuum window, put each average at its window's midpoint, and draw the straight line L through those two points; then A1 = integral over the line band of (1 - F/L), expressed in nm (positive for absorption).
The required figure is 0.061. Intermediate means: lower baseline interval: 54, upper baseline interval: 61.3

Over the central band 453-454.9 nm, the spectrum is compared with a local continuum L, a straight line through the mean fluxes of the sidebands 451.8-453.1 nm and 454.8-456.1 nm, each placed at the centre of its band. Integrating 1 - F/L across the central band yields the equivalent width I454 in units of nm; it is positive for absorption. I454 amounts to 0.081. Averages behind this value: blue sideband 53.3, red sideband 58.4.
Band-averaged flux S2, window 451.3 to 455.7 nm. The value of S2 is 54.8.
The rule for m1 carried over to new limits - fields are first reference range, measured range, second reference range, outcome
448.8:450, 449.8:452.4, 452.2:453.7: -0.413 nm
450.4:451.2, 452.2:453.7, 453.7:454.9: 0.254 nm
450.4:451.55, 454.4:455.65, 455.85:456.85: 0.117 nm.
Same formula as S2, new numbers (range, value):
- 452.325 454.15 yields 50.8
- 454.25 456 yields 57.5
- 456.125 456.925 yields 61.3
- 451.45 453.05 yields 54.8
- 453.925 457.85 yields 59.2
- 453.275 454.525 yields 53.9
